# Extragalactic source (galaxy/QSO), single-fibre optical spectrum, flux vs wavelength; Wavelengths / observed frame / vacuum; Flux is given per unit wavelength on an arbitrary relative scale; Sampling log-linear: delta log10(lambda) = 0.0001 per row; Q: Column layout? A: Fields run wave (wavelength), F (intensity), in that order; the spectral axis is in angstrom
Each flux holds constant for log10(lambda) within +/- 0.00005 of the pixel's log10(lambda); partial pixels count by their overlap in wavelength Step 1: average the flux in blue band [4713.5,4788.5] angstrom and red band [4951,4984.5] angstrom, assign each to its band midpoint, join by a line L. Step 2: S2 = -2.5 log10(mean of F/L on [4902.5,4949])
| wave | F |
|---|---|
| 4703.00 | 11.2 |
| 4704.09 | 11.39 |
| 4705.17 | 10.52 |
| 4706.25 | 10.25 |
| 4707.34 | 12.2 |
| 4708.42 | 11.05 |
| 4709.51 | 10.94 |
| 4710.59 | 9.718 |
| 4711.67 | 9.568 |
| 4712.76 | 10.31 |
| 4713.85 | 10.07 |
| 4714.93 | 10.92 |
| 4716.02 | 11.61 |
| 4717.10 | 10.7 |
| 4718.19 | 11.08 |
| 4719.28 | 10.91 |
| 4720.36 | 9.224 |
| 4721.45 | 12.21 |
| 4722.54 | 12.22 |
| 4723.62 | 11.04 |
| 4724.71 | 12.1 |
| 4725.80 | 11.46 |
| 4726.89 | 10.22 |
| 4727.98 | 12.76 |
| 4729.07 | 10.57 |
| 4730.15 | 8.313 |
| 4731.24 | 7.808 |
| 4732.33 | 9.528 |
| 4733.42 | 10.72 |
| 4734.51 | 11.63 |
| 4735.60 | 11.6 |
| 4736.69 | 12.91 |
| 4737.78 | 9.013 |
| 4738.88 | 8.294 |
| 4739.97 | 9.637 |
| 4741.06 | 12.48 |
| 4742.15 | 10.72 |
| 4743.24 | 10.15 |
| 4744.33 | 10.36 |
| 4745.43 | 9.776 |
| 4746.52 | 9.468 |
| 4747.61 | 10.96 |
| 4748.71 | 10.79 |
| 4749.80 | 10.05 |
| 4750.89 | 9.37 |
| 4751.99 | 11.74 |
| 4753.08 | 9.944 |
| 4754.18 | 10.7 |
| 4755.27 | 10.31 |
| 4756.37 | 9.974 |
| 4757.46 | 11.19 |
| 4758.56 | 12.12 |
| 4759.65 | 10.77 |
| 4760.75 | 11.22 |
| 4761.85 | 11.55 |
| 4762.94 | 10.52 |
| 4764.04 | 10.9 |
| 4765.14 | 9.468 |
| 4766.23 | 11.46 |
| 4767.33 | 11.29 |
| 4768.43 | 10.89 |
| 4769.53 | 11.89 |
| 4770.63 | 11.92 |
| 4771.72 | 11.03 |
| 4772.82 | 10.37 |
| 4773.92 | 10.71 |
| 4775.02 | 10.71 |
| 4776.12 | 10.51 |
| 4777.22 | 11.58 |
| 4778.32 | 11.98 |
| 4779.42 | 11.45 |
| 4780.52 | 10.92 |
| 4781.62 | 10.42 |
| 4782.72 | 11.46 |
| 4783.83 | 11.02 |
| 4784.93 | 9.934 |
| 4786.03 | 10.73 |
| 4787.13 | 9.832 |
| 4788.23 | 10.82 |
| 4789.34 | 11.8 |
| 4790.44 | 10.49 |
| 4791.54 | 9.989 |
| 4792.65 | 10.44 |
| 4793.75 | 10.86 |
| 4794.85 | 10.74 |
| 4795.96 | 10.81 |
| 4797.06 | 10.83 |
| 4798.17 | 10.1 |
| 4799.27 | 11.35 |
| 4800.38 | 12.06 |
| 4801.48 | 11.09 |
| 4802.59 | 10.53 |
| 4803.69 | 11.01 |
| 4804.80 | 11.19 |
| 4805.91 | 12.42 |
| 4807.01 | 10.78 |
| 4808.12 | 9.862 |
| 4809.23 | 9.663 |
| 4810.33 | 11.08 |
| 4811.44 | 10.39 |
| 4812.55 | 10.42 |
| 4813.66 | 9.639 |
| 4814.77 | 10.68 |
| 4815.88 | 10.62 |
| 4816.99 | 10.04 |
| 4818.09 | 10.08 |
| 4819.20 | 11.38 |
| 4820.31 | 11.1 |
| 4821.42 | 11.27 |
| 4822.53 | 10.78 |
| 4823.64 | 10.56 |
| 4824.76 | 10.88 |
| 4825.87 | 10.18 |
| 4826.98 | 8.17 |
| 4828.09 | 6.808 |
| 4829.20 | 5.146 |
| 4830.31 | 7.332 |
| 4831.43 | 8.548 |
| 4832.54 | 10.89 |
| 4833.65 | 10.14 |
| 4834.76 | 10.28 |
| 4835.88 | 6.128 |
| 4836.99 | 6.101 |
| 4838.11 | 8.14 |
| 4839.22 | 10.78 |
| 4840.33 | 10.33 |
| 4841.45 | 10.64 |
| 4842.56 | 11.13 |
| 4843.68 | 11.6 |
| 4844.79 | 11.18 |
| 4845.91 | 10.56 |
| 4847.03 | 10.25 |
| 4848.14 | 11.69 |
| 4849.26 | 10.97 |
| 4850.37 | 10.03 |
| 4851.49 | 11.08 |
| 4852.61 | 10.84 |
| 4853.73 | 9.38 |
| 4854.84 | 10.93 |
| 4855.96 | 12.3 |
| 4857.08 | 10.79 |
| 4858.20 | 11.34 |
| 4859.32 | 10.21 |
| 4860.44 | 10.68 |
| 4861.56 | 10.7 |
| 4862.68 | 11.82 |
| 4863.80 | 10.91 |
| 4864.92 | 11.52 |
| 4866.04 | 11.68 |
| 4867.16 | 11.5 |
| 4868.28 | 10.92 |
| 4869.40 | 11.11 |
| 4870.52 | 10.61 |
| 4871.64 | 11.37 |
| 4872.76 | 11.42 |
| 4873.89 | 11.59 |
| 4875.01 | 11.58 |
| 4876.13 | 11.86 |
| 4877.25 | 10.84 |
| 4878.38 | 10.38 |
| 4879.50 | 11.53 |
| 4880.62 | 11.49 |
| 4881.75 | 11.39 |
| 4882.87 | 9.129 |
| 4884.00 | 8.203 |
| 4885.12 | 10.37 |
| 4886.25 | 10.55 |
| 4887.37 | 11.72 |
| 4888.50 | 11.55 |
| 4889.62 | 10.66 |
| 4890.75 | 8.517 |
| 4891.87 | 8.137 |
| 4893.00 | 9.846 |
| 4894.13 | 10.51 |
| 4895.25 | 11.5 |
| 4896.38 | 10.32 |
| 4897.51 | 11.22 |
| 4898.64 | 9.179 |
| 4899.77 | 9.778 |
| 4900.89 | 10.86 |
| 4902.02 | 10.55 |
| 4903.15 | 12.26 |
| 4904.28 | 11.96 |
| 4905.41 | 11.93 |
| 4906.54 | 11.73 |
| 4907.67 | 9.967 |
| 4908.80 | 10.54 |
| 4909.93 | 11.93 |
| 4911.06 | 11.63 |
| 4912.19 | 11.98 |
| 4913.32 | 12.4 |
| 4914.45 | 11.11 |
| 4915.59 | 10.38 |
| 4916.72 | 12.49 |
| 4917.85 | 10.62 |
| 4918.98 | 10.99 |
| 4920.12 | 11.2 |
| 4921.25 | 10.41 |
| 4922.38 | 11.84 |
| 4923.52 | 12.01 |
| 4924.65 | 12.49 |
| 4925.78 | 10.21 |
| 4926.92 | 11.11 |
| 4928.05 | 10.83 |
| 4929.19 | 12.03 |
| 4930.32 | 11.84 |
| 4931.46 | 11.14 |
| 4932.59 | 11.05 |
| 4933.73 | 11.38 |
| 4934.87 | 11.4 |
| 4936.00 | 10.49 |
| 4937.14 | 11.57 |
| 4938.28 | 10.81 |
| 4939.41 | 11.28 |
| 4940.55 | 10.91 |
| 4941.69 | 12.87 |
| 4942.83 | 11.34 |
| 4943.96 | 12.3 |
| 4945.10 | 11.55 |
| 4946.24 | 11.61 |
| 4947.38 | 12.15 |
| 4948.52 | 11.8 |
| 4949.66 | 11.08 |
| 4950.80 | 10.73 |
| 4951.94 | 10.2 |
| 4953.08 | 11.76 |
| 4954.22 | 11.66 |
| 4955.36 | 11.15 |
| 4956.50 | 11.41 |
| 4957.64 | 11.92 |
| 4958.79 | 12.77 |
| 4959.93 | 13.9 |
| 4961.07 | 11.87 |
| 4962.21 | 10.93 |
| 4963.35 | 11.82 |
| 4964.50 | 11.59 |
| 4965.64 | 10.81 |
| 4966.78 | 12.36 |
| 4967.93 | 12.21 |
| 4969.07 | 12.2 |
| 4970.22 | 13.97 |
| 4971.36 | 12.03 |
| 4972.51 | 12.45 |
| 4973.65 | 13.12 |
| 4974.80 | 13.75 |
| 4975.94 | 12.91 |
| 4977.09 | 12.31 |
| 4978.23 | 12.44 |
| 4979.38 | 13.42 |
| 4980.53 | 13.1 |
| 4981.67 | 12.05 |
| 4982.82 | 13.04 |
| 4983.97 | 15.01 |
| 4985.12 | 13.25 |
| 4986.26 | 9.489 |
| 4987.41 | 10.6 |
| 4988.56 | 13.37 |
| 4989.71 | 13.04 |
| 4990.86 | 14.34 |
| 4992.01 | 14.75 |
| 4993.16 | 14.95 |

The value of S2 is 0.05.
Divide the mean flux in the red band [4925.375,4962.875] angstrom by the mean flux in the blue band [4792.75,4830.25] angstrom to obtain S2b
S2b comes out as 1.1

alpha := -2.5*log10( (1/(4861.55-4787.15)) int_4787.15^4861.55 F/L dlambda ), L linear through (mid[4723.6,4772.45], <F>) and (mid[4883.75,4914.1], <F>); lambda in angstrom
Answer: 0.04 mag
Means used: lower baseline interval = 10.7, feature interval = 10.3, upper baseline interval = 10.8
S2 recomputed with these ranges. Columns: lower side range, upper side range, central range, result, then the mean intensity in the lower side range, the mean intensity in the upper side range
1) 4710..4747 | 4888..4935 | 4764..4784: -0.037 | 10.6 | 11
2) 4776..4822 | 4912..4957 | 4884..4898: 0.089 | 10.8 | 11.4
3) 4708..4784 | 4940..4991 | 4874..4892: 0.103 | 10.7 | 12.2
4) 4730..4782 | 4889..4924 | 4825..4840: 0.267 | 10.7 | 10.9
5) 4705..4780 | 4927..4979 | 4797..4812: 0.018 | 10.7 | 11.8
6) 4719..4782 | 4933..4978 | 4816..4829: 0.118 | 10.8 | 11.9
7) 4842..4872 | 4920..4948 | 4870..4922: 0.034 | 11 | 11.4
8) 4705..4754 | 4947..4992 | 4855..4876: 0.031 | 10.6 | 12.3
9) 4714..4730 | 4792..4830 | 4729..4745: 0.077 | 11.1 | 10.4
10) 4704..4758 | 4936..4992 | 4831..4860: 0.112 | 10.6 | 12.1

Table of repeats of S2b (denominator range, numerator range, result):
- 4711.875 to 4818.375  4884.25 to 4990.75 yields 1.08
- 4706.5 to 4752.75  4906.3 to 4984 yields 1.11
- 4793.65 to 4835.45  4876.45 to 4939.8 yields 1.07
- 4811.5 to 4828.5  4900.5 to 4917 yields 1.12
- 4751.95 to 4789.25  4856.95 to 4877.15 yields 1.03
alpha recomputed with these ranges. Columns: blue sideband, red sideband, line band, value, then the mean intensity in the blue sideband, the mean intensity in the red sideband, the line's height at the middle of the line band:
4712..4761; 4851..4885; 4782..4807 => -0.01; 10.6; 11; 10.8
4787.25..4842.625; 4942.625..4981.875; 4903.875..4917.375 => -0.01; 10.1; 12.1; 11.4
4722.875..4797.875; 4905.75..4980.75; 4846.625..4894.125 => 0.05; 10.7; 11.7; 11.3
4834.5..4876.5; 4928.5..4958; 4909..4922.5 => -0.02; 10.7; 11.4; 11.2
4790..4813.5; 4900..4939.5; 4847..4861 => 0.02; 10.7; 11.3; 11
